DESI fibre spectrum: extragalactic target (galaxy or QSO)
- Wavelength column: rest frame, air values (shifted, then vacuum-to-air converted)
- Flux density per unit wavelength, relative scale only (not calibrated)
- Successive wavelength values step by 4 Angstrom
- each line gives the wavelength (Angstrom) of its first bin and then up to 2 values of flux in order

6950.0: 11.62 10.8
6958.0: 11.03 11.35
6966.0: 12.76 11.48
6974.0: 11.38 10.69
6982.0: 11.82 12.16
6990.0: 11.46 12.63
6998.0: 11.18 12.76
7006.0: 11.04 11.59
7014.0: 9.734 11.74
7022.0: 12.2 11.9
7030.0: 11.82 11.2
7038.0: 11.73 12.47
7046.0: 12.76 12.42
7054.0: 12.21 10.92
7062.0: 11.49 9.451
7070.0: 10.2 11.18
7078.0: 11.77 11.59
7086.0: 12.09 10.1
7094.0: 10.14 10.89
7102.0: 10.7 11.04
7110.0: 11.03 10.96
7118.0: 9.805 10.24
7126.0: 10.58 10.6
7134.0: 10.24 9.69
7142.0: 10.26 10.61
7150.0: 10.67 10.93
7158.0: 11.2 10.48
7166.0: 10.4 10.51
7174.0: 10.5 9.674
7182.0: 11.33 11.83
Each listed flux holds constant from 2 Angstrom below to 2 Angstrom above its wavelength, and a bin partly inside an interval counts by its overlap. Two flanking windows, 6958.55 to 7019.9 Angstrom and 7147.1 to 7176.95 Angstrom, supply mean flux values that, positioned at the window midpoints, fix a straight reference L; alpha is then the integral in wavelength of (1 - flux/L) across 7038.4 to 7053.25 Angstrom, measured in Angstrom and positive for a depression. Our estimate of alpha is -1.54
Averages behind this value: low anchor 11.6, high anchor 10.6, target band 12.4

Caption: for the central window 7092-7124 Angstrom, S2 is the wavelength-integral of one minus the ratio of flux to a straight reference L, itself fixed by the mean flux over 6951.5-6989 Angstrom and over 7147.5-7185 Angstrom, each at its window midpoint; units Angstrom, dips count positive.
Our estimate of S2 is 0.91 Angstrom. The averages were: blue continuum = 11.5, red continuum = 10.7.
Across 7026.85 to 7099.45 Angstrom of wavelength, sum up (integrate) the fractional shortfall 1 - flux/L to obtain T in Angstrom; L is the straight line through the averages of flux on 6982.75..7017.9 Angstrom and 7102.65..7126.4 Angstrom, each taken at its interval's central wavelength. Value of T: -2.05 Angstrom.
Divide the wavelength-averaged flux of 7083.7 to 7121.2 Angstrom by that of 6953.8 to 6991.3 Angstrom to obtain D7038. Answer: 0.93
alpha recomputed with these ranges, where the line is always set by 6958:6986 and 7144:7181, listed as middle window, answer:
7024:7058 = -2.4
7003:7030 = -0.3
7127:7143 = 0.7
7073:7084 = -0.5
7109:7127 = 0.5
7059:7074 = 0.8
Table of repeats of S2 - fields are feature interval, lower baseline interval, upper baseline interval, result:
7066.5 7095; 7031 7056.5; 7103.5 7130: 1.0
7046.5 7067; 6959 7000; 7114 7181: -0.7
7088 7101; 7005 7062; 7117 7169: 0.7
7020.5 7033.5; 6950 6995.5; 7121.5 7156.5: -0.8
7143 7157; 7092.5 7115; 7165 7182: -0.3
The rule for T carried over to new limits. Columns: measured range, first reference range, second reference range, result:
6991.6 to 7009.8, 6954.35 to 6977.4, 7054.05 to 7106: -0.9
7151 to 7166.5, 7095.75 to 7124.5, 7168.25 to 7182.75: -0.4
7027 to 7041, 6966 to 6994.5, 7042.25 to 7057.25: 0.6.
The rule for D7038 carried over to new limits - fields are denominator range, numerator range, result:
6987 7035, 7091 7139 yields 0.90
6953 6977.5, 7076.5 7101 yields 0.97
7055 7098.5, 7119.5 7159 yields 0.96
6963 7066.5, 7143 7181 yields 0.90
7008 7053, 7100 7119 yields 0.91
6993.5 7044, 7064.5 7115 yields 0.93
